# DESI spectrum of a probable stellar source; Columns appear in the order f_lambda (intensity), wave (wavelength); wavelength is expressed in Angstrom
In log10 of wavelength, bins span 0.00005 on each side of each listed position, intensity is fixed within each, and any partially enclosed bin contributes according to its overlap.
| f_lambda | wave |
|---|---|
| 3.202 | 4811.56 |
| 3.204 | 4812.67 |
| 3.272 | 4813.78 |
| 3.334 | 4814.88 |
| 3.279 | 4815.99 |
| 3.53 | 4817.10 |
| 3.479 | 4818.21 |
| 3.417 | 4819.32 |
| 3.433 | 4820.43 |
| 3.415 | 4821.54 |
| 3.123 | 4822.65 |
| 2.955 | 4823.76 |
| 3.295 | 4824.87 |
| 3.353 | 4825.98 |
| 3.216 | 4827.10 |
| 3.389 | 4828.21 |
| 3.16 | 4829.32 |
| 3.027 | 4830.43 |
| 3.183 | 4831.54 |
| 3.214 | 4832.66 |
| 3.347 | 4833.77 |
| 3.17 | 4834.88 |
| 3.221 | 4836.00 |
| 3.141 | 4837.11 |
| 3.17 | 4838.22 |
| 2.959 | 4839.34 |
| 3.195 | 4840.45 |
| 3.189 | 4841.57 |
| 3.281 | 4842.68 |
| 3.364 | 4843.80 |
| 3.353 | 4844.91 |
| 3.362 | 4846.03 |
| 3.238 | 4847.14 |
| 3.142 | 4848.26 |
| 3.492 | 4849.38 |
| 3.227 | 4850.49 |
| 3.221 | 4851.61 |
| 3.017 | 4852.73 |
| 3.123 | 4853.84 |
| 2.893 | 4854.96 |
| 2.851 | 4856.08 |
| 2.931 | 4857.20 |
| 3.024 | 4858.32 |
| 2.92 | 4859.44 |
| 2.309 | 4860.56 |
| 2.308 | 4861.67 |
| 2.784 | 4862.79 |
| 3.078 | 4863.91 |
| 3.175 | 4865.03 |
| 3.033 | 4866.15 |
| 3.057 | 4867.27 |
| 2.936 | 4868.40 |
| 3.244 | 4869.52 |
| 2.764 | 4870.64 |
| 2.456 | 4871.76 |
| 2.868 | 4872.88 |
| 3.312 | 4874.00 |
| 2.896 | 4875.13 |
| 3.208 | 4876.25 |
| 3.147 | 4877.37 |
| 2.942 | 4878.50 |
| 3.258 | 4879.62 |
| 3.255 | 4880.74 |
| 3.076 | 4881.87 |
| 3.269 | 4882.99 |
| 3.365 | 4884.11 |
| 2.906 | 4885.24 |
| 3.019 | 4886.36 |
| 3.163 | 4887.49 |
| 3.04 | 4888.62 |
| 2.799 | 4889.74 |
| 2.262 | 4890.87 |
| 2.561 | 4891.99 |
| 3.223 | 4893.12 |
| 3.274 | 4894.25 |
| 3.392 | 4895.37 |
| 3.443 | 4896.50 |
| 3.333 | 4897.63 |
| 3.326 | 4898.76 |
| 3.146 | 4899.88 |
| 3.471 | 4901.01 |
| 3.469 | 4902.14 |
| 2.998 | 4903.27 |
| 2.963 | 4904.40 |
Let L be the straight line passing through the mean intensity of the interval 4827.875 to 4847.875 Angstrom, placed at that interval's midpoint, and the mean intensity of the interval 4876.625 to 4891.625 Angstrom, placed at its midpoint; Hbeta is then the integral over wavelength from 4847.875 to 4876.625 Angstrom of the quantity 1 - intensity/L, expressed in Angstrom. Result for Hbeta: 1.41 Angstrom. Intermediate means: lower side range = 3.22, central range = 2.97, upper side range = 3.04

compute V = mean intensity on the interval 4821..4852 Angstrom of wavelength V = 3.23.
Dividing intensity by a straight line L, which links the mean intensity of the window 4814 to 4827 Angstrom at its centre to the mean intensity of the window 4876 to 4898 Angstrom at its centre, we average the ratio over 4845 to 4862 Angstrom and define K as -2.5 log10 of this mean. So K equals 0.07 mag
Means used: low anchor 3.32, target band 3.02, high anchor 3.09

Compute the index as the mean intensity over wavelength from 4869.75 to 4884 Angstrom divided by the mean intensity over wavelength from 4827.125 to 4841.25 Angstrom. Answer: 1.0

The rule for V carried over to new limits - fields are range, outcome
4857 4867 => 2.85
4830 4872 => 3.07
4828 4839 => 3.19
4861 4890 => 3.01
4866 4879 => 2.99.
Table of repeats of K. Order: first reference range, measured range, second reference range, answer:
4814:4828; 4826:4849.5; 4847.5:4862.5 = -0.029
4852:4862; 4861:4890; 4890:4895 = -0.062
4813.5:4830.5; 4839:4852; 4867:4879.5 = -0.034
